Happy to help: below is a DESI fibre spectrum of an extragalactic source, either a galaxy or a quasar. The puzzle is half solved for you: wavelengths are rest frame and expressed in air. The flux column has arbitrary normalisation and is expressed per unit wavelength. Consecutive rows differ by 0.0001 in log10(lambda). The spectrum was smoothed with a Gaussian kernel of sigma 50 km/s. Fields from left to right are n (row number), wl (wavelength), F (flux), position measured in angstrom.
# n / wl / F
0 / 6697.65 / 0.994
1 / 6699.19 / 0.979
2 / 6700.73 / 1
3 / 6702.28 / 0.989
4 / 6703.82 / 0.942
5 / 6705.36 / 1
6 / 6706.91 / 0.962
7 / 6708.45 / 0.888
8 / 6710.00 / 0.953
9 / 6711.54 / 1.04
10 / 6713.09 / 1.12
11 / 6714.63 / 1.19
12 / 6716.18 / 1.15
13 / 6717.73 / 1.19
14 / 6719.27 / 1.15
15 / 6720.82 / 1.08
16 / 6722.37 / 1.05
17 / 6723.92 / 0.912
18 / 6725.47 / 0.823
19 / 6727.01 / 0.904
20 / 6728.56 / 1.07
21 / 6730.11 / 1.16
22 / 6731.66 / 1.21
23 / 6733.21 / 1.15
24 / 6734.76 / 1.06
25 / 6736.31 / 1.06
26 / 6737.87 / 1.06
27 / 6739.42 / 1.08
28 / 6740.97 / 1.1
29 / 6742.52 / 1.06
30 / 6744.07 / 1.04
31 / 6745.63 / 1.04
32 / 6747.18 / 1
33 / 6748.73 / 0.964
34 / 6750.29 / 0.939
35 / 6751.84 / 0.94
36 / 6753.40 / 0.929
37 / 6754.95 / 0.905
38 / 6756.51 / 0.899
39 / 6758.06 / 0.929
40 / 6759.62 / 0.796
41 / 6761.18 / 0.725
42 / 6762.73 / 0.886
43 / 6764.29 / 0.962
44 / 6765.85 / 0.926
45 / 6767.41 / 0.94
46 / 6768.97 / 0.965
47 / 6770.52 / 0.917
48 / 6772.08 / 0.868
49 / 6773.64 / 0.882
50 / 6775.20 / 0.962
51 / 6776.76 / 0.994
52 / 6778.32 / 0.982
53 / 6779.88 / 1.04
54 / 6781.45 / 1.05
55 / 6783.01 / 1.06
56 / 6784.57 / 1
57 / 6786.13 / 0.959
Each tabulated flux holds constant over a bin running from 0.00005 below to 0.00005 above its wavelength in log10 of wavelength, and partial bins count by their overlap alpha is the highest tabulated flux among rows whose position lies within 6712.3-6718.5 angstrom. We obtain 1.19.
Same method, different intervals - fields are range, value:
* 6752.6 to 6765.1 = 0.962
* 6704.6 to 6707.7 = 1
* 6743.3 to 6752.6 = 1.04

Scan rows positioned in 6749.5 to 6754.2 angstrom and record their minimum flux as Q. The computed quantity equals 0.929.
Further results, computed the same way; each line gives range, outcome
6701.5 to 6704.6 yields 0.942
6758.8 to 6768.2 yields 0.725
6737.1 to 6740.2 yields 1.06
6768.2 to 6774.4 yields 0.868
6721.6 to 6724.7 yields 0.912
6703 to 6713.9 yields 0.888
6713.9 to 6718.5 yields 1.15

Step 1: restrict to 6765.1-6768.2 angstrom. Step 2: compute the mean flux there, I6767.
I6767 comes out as 0.932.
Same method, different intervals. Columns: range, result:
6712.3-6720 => 1.16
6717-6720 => 1.17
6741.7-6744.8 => 1.05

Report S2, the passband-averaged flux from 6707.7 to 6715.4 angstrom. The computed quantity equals 1.04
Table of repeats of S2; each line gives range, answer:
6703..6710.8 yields 0.95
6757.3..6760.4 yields 0.861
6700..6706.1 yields 0.983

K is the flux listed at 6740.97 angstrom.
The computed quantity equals 1.1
